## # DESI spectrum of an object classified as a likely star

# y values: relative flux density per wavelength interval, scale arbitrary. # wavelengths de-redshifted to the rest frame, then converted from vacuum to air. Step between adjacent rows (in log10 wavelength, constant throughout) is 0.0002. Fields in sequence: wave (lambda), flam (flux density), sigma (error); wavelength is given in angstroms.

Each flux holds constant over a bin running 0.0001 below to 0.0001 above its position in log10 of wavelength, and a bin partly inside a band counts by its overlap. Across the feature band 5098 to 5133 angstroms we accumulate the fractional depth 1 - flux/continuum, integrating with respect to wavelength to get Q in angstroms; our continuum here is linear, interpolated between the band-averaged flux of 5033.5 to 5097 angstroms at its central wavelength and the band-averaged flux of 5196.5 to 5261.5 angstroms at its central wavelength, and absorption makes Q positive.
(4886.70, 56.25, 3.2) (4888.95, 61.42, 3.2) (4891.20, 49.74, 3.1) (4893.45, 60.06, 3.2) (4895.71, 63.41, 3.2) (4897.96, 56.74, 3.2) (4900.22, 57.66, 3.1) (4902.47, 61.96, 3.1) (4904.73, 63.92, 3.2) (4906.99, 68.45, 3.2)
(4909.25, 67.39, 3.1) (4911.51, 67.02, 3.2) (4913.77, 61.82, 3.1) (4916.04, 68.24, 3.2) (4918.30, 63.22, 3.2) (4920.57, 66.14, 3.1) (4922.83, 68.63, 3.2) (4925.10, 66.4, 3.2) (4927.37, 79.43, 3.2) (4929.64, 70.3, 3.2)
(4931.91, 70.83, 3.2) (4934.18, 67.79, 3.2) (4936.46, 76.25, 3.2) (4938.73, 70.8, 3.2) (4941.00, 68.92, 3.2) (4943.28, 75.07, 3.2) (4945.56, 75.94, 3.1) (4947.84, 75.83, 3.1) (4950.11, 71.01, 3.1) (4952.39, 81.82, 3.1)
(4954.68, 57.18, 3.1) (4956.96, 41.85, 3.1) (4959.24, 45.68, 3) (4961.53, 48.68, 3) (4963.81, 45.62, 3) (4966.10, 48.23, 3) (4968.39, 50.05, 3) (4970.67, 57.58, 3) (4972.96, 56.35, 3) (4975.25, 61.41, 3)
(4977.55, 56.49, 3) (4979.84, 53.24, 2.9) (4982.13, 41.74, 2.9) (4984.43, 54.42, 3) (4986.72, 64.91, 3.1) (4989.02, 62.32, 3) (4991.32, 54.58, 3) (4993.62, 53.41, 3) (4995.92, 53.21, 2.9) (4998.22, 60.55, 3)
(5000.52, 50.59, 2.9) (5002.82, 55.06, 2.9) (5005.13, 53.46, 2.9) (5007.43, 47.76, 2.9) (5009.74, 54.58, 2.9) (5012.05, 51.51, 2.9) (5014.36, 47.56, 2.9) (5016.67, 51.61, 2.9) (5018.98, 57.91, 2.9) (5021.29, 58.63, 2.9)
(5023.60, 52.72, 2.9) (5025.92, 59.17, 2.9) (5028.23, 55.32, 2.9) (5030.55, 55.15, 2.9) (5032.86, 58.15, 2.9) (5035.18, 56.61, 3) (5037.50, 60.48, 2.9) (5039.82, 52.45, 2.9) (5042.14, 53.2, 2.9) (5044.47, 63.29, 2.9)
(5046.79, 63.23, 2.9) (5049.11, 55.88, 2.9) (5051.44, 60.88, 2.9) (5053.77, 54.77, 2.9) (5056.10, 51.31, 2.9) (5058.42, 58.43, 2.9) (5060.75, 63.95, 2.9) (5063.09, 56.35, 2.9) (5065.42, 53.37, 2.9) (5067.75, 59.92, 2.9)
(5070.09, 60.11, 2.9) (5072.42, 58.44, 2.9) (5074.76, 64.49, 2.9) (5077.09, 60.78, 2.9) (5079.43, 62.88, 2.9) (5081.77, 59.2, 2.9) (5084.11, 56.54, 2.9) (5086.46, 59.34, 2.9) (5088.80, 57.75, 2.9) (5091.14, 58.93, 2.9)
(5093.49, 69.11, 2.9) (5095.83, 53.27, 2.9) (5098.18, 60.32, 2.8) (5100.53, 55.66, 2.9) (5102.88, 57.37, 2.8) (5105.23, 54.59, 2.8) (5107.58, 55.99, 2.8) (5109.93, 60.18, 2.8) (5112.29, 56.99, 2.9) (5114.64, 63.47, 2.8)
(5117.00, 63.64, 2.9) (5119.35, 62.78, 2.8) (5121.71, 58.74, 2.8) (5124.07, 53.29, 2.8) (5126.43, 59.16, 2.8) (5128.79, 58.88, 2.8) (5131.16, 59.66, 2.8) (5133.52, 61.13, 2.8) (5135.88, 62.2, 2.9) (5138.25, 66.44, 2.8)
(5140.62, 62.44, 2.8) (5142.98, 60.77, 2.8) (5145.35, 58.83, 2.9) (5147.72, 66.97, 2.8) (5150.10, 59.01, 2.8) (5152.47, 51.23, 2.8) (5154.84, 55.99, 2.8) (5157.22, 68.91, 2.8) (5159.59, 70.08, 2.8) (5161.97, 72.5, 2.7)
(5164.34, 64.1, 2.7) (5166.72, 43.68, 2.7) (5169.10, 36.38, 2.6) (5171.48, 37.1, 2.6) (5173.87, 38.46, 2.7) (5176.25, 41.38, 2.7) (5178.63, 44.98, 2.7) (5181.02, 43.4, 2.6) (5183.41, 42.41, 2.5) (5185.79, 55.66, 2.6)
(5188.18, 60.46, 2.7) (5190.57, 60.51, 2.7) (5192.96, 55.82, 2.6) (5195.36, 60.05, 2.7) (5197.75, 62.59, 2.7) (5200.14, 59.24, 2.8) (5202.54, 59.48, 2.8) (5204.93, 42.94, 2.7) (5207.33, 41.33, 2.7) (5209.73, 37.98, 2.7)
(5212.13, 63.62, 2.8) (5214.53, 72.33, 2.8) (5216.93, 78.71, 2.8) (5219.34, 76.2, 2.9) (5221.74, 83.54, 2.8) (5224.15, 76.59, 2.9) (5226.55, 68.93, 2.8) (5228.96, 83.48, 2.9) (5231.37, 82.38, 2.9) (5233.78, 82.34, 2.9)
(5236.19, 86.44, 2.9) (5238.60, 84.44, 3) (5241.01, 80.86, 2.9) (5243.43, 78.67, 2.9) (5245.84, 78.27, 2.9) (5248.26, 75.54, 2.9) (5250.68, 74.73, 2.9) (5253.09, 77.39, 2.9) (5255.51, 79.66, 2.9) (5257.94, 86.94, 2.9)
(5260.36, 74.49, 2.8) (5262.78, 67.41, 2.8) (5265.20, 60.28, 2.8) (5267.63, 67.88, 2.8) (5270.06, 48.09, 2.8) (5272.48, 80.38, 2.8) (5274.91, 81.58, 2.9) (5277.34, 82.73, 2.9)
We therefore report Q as 2.3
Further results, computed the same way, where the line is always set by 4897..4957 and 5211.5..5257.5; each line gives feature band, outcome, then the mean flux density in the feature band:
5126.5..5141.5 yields 2.7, 61.6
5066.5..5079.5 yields 2.1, 60.9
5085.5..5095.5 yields 1.8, 60.7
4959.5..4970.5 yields 3.3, 48.8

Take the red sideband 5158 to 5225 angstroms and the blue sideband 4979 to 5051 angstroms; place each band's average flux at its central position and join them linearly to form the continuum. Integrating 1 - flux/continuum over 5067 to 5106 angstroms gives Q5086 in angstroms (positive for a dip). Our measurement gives -2.5 angstroms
